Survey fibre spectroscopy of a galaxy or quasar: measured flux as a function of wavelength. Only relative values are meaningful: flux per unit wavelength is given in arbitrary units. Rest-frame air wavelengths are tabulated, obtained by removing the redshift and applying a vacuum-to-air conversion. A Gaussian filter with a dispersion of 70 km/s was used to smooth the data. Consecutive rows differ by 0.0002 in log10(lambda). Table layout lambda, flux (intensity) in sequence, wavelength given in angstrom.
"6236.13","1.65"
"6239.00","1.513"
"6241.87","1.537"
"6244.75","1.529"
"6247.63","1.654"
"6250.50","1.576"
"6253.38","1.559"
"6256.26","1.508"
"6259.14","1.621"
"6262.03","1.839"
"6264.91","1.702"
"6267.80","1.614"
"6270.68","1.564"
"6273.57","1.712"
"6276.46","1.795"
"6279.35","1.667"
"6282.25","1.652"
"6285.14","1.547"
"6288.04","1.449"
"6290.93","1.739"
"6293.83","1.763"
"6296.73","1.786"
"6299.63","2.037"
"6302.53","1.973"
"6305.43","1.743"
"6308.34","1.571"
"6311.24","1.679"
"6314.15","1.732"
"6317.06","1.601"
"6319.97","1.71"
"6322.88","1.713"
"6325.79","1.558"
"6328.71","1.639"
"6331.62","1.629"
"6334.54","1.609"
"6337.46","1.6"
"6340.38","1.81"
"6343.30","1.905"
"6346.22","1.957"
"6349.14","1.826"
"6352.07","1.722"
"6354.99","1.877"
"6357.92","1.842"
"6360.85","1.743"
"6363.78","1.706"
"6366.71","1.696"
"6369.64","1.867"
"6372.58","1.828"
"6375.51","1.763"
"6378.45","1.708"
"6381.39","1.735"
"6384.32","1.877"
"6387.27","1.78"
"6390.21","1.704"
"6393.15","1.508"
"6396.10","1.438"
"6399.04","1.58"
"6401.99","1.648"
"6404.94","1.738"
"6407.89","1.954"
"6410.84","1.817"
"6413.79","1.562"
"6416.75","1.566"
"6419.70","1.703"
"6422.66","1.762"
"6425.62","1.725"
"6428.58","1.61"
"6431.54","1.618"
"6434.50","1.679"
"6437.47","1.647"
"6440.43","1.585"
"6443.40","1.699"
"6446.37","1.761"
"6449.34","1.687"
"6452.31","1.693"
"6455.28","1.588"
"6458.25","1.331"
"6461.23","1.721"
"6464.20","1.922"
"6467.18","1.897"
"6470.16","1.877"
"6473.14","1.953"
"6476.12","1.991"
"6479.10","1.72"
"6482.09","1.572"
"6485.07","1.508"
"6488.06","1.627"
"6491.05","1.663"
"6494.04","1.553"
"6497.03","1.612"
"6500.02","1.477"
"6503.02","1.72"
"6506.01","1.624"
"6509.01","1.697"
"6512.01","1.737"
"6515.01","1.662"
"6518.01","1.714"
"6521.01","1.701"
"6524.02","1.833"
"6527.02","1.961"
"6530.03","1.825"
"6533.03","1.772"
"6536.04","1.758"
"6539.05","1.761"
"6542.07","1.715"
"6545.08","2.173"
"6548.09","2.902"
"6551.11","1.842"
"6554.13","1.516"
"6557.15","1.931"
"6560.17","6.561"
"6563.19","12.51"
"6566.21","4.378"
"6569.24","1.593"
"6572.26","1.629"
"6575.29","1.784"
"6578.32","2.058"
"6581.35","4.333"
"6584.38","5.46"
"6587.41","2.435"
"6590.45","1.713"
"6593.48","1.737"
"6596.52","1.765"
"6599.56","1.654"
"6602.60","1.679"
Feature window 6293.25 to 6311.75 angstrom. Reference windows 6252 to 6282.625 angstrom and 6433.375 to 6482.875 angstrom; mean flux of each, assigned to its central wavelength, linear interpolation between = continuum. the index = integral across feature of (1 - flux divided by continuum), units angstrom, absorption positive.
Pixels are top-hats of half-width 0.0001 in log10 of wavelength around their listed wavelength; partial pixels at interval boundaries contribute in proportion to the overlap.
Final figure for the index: -1.4 angstrom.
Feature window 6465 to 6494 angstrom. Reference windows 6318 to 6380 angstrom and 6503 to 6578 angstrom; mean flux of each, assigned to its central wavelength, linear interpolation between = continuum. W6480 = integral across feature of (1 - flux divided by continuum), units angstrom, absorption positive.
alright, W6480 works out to 6.80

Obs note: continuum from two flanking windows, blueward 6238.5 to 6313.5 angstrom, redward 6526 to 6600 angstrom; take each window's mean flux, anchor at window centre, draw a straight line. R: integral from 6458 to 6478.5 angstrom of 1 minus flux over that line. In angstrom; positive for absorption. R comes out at 5.2 angstrom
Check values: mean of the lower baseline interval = 1.67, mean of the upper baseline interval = 2.85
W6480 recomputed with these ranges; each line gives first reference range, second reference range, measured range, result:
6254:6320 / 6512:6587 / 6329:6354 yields 2.27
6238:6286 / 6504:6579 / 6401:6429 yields 5.47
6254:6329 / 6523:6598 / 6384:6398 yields 3.13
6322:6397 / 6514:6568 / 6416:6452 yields 8.61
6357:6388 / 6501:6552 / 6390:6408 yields 1.62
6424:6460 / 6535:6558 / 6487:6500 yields 1.41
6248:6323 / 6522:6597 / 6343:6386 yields 4.63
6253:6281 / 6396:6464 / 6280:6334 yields -1.00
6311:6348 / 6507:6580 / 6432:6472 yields 9.22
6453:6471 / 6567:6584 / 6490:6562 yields 6.28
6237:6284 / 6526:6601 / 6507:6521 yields 4.99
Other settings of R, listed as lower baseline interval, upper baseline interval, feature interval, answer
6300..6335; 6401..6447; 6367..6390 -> -1.25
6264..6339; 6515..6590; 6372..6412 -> 7.30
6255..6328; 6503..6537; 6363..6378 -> -0.51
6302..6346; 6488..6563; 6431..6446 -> 2.36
